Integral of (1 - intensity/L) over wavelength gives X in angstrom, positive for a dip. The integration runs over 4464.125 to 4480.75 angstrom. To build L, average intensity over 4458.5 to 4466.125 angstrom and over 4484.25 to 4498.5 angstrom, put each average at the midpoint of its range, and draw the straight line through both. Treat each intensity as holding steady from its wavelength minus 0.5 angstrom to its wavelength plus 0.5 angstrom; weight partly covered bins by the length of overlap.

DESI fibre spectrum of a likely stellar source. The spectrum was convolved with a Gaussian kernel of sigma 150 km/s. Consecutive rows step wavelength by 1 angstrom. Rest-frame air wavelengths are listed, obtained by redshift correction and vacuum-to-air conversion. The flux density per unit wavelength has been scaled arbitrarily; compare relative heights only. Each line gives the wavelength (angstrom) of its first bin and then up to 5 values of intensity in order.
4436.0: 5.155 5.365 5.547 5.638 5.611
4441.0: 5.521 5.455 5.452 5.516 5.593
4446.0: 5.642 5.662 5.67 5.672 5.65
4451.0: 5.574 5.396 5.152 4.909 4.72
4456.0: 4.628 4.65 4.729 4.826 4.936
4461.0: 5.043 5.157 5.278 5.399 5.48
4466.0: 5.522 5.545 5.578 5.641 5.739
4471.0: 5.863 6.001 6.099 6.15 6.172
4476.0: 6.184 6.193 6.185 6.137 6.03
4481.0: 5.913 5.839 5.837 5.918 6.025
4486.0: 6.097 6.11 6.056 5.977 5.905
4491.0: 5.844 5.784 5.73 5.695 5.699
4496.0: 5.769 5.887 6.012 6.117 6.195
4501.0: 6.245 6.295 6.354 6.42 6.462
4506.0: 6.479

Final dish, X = -1.4 angstrom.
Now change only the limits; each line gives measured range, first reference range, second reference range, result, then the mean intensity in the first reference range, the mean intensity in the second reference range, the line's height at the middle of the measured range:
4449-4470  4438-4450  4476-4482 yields 2.1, 5.59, 6.08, 5.8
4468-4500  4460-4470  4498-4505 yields -0.6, 5.4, 6.27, 5.85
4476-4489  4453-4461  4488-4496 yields -1.1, 4.81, 5.82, 5.55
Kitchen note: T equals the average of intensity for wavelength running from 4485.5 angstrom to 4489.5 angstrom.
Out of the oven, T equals 6.06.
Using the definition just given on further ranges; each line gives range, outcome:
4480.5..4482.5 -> 5.88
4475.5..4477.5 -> 6.19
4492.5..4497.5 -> 5.76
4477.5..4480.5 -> 6.12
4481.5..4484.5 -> 5.86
